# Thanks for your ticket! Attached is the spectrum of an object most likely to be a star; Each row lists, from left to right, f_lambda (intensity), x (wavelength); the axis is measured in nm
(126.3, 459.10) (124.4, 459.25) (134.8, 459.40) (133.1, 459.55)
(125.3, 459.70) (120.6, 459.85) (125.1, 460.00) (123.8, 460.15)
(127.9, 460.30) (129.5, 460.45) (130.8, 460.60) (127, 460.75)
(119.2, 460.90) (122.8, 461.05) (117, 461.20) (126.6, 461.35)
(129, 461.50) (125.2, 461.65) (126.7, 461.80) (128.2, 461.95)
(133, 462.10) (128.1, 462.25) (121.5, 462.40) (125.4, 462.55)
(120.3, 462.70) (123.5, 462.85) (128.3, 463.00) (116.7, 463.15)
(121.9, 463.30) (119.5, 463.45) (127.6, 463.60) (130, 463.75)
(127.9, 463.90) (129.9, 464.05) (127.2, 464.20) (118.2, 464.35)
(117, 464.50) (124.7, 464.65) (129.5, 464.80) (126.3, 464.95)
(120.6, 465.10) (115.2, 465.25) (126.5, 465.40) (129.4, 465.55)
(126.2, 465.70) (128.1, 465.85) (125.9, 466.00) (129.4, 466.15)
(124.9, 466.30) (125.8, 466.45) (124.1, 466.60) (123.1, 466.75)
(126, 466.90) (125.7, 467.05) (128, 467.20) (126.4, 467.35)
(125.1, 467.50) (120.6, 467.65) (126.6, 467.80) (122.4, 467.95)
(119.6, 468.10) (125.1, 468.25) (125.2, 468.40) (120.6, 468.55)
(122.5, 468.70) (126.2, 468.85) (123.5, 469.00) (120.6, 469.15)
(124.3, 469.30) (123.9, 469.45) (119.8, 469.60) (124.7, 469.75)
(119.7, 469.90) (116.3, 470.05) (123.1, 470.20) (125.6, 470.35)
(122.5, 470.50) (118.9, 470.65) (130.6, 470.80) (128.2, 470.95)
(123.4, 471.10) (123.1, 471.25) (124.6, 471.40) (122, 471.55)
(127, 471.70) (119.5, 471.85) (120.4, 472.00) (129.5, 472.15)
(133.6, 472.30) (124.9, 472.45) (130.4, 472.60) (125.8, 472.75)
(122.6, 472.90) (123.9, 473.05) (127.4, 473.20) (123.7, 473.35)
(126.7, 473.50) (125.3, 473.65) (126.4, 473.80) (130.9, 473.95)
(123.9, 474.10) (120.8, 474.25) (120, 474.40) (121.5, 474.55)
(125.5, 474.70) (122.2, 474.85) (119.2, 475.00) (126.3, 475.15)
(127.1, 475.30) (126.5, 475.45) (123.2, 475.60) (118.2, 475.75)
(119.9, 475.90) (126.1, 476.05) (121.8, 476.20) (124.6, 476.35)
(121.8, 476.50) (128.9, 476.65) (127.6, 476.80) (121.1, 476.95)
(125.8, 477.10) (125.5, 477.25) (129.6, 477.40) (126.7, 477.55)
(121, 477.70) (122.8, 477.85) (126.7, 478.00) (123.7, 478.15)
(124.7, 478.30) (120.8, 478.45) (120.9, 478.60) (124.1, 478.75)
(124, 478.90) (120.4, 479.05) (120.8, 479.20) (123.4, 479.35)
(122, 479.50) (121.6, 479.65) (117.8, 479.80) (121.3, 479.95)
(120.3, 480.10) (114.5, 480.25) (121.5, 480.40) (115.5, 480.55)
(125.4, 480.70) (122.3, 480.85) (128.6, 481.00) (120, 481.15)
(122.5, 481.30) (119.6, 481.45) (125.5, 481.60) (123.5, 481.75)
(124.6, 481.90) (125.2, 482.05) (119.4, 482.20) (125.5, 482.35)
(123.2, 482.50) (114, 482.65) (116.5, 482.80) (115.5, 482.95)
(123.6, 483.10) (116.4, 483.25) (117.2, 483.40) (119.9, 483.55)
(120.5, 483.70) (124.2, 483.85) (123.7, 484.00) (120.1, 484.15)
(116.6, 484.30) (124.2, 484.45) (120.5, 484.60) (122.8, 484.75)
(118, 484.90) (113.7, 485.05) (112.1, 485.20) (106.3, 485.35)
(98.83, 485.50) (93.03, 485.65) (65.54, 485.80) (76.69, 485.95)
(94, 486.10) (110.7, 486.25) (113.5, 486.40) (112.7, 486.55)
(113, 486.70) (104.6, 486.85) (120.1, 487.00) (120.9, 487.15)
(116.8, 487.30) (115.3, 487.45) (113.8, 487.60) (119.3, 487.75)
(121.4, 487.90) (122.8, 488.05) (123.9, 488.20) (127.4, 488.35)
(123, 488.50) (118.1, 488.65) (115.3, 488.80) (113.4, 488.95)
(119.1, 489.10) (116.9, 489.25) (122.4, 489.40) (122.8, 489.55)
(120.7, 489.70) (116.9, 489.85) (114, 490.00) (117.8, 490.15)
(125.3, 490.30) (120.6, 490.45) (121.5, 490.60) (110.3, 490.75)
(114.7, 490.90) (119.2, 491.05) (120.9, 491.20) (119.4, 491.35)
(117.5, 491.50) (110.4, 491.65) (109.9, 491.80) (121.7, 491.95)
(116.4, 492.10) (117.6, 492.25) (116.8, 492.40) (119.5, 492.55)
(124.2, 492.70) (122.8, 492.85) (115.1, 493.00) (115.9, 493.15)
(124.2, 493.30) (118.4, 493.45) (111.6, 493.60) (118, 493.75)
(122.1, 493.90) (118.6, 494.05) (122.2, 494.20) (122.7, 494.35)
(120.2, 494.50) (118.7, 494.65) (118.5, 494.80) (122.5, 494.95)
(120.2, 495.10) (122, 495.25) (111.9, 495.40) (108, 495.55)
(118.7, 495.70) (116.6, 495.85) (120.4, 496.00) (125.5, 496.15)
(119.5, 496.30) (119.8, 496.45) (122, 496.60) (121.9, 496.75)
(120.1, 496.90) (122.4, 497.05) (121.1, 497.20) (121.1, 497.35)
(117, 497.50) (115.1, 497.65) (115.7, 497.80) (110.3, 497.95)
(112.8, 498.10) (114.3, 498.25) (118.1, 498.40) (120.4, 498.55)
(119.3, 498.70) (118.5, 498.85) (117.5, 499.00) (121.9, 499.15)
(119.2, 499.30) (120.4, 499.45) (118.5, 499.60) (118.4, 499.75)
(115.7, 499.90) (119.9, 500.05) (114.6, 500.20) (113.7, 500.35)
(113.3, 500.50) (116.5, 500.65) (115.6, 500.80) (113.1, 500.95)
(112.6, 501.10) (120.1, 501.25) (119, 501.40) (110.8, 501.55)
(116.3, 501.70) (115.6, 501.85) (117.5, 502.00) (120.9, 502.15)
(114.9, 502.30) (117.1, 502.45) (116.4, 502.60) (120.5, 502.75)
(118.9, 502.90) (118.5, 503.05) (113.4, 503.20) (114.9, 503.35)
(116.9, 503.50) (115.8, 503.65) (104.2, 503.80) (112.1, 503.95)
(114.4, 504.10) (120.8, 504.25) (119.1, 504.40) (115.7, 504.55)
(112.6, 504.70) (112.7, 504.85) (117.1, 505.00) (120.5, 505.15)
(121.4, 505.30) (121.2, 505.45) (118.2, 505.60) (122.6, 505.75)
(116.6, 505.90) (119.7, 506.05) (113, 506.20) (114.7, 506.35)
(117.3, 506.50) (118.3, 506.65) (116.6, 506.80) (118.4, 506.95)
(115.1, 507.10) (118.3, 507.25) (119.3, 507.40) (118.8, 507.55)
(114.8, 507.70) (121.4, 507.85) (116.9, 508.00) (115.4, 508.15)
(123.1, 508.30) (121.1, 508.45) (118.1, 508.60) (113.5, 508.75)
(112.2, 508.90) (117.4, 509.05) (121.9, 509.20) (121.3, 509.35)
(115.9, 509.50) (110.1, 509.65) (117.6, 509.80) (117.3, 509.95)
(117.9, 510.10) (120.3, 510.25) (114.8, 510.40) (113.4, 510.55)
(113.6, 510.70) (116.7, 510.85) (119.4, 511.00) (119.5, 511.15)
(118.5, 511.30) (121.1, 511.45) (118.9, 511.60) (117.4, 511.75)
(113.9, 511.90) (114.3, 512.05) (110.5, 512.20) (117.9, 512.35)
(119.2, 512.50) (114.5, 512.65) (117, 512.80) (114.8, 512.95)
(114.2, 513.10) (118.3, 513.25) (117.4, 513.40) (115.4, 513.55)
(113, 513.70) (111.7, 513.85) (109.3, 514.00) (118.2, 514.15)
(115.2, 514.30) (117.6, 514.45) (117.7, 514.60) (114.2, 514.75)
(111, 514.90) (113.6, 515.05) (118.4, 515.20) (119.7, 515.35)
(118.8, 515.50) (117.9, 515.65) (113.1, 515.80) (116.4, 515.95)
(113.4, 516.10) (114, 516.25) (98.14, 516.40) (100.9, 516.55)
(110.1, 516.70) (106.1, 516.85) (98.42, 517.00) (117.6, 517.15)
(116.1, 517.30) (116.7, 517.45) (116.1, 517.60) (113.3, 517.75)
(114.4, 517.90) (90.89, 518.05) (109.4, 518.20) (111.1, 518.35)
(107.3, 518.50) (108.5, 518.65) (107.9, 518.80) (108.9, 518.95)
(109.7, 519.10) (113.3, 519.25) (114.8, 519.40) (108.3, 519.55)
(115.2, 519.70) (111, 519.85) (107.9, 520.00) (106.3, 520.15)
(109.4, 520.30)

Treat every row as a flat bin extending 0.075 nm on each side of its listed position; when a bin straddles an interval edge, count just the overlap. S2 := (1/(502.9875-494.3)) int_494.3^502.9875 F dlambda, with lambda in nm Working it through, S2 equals 118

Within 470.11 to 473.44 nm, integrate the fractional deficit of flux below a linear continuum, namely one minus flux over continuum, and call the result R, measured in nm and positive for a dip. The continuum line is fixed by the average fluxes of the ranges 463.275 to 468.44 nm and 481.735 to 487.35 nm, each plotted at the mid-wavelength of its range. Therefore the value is -0.10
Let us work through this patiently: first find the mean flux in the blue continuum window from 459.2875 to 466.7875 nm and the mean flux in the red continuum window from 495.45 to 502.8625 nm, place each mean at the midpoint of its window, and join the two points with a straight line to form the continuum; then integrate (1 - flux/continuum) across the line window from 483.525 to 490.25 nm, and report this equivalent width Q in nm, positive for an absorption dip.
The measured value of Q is 0.32 nm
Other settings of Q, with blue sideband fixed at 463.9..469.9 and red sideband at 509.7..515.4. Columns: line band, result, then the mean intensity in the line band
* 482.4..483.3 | 0.02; 118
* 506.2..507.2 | 0.01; 116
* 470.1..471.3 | -0.01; 124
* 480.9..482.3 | -0.02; 123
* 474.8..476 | 0.00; 123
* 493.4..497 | 0.00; 119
